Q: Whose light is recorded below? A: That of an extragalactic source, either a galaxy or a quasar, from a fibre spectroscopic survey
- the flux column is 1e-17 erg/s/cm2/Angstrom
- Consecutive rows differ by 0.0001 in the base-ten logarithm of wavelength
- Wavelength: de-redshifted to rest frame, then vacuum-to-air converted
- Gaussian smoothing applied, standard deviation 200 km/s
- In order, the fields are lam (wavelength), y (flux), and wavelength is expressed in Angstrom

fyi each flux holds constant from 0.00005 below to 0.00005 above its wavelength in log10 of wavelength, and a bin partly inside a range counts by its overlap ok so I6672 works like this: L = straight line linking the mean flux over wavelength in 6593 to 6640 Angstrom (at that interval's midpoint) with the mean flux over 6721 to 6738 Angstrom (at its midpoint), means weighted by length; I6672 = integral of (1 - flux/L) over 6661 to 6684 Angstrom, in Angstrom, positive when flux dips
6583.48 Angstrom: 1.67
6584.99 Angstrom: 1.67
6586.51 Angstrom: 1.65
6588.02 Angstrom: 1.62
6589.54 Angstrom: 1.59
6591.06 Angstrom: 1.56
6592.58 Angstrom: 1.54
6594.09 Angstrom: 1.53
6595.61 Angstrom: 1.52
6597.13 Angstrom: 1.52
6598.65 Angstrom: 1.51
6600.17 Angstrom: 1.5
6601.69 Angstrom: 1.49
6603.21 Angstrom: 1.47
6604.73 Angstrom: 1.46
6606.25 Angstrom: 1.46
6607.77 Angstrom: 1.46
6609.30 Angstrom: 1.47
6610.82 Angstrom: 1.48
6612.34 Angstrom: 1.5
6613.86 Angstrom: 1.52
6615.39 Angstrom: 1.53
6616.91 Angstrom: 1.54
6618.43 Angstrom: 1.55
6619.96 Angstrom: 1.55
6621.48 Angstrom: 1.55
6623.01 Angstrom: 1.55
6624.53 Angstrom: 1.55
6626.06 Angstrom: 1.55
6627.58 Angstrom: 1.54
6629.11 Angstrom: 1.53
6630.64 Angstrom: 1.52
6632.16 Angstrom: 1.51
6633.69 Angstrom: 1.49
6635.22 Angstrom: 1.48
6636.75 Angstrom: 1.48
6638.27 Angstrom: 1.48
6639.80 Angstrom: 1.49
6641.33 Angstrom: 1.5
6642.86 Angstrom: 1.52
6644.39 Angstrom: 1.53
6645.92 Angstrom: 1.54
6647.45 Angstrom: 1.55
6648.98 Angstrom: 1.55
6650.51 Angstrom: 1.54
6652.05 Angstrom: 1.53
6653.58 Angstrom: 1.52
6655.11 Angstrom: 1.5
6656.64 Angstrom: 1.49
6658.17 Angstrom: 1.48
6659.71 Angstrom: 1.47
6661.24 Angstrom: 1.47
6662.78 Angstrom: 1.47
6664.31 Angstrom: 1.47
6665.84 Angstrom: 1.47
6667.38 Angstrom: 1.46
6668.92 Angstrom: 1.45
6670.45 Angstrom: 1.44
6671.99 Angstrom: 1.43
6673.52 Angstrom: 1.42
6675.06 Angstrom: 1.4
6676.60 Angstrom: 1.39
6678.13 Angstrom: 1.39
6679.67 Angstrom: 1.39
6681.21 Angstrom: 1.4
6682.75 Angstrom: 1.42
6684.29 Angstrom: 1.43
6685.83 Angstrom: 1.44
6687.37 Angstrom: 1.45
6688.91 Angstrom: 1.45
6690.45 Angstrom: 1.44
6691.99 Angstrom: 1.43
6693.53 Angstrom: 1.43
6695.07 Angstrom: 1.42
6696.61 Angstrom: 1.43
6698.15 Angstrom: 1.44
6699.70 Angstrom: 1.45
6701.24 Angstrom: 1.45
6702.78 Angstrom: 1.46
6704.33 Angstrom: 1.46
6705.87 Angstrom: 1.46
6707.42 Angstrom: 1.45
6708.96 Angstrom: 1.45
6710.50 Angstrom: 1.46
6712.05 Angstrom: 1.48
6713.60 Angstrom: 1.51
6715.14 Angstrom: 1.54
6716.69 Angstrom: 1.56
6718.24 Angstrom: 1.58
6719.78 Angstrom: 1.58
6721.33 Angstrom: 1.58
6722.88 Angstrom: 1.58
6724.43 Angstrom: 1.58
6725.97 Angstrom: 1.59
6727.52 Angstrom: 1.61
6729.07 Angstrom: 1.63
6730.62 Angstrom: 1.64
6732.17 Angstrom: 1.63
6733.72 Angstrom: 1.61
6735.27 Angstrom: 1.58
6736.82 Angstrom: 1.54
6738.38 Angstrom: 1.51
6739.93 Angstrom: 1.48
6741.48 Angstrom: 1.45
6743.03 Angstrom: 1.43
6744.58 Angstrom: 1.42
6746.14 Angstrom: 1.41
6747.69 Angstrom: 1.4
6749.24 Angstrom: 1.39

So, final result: 1.8 Angstrom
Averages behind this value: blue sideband 1.51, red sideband 1.6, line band 1.43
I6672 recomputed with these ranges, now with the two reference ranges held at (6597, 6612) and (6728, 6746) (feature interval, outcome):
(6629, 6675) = 0.3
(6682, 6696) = 0.7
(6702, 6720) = 0.3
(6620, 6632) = -0.4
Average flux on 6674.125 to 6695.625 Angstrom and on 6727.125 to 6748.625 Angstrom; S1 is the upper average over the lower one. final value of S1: 1.1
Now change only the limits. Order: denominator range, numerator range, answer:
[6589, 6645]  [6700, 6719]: 0.98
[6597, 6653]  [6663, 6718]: 0.96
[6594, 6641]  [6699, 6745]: 1.01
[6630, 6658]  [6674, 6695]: 0.94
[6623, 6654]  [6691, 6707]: 0.95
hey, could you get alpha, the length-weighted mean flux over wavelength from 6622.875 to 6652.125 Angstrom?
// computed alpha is 1.52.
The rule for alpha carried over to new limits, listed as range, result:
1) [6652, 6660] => 1.5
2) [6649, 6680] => 1.46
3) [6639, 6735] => 1.49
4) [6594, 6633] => 1.51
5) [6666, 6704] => 1.43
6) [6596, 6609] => 1.48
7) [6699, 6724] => 1.5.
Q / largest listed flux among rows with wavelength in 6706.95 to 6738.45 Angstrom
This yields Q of 1.64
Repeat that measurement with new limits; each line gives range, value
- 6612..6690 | 1.55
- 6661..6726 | 1.59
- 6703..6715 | 1.51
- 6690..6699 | 1.44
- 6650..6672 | 1.54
